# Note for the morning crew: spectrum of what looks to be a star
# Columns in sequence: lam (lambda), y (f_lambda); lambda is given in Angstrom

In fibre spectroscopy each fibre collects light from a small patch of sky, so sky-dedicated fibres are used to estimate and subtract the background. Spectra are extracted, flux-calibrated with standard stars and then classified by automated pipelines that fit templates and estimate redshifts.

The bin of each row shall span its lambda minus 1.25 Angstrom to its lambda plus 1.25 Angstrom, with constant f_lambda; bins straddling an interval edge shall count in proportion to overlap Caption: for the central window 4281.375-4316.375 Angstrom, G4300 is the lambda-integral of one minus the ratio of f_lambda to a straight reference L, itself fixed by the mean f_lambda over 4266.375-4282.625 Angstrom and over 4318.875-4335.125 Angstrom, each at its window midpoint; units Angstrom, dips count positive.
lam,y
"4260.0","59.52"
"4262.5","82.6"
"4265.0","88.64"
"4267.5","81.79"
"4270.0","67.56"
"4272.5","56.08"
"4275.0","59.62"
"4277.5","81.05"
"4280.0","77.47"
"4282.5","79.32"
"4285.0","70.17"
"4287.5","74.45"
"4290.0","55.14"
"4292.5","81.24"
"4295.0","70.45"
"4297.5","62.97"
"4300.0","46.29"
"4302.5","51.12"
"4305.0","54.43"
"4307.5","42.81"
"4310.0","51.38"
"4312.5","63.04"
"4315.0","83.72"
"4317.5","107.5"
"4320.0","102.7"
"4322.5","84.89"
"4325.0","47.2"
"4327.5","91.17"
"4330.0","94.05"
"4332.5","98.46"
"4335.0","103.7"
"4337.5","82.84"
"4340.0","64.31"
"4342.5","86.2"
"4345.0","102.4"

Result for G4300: 6.7 Angstrom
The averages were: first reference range 71.2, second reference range 87.7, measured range 63.4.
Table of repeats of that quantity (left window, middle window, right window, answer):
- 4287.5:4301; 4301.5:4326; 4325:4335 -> 3.0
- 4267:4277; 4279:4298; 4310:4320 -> 0.2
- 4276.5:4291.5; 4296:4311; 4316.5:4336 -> 5.4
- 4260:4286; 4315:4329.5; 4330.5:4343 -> -0.4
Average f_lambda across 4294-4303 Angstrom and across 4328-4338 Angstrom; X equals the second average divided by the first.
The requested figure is 1.65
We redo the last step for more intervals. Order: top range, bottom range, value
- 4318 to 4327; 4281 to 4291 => 1.16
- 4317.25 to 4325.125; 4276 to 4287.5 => 1.16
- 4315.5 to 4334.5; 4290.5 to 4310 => 1.55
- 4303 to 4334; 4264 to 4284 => 1.04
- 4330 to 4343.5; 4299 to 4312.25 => 1.74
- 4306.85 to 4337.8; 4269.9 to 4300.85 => 1.20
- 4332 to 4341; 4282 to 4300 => 1.27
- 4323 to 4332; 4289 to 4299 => 1.19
